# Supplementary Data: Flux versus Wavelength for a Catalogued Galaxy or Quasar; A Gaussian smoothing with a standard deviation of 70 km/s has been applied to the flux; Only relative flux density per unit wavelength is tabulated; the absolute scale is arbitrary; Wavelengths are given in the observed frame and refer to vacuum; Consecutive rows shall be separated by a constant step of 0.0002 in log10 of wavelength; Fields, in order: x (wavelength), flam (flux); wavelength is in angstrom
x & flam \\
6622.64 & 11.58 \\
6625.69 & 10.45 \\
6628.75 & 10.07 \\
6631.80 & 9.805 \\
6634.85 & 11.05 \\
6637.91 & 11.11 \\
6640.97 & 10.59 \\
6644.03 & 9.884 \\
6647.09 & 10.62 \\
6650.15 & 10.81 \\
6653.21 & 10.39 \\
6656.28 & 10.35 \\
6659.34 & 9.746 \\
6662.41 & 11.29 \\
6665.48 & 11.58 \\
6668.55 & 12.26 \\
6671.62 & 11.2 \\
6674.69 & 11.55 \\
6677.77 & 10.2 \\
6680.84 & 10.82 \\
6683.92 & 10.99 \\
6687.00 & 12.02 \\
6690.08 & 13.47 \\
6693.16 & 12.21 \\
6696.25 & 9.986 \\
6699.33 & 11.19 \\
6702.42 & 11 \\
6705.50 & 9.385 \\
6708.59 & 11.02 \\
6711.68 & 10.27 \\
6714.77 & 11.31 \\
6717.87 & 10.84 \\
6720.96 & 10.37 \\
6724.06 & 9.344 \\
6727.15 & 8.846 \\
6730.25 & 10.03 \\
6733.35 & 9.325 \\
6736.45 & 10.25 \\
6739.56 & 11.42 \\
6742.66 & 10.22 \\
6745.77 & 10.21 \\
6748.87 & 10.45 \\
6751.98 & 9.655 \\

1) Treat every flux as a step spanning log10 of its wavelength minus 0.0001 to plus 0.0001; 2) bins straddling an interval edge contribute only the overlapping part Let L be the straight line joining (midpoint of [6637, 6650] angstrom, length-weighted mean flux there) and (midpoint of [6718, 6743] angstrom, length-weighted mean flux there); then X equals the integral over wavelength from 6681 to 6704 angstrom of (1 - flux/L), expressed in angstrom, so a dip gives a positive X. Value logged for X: -2.8 angstrom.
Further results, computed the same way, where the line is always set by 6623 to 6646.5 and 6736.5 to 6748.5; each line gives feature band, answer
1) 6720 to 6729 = 0.9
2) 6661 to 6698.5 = -3.4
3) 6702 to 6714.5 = 0.1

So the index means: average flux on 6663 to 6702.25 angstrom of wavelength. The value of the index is 11.4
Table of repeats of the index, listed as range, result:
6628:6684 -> 10.8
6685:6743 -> 10.7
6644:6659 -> 10.4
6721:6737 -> 9.59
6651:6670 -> 10.9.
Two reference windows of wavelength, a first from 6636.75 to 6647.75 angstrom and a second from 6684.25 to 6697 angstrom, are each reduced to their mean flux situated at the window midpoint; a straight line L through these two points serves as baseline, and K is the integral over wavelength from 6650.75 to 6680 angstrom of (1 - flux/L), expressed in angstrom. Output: 0.7 angstrom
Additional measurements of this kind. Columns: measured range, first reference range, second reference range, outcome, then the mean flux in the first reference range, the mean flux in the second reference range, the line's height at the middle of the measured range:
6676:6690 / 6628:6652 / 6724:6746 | -1.37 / 10.5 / 9.98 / 10.3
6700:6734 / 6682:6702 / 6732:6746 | 2.19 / 11.6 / 10.3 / 10.9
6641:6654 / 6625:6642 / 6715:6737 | -0.03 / 10.5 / 9.93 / 10.4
